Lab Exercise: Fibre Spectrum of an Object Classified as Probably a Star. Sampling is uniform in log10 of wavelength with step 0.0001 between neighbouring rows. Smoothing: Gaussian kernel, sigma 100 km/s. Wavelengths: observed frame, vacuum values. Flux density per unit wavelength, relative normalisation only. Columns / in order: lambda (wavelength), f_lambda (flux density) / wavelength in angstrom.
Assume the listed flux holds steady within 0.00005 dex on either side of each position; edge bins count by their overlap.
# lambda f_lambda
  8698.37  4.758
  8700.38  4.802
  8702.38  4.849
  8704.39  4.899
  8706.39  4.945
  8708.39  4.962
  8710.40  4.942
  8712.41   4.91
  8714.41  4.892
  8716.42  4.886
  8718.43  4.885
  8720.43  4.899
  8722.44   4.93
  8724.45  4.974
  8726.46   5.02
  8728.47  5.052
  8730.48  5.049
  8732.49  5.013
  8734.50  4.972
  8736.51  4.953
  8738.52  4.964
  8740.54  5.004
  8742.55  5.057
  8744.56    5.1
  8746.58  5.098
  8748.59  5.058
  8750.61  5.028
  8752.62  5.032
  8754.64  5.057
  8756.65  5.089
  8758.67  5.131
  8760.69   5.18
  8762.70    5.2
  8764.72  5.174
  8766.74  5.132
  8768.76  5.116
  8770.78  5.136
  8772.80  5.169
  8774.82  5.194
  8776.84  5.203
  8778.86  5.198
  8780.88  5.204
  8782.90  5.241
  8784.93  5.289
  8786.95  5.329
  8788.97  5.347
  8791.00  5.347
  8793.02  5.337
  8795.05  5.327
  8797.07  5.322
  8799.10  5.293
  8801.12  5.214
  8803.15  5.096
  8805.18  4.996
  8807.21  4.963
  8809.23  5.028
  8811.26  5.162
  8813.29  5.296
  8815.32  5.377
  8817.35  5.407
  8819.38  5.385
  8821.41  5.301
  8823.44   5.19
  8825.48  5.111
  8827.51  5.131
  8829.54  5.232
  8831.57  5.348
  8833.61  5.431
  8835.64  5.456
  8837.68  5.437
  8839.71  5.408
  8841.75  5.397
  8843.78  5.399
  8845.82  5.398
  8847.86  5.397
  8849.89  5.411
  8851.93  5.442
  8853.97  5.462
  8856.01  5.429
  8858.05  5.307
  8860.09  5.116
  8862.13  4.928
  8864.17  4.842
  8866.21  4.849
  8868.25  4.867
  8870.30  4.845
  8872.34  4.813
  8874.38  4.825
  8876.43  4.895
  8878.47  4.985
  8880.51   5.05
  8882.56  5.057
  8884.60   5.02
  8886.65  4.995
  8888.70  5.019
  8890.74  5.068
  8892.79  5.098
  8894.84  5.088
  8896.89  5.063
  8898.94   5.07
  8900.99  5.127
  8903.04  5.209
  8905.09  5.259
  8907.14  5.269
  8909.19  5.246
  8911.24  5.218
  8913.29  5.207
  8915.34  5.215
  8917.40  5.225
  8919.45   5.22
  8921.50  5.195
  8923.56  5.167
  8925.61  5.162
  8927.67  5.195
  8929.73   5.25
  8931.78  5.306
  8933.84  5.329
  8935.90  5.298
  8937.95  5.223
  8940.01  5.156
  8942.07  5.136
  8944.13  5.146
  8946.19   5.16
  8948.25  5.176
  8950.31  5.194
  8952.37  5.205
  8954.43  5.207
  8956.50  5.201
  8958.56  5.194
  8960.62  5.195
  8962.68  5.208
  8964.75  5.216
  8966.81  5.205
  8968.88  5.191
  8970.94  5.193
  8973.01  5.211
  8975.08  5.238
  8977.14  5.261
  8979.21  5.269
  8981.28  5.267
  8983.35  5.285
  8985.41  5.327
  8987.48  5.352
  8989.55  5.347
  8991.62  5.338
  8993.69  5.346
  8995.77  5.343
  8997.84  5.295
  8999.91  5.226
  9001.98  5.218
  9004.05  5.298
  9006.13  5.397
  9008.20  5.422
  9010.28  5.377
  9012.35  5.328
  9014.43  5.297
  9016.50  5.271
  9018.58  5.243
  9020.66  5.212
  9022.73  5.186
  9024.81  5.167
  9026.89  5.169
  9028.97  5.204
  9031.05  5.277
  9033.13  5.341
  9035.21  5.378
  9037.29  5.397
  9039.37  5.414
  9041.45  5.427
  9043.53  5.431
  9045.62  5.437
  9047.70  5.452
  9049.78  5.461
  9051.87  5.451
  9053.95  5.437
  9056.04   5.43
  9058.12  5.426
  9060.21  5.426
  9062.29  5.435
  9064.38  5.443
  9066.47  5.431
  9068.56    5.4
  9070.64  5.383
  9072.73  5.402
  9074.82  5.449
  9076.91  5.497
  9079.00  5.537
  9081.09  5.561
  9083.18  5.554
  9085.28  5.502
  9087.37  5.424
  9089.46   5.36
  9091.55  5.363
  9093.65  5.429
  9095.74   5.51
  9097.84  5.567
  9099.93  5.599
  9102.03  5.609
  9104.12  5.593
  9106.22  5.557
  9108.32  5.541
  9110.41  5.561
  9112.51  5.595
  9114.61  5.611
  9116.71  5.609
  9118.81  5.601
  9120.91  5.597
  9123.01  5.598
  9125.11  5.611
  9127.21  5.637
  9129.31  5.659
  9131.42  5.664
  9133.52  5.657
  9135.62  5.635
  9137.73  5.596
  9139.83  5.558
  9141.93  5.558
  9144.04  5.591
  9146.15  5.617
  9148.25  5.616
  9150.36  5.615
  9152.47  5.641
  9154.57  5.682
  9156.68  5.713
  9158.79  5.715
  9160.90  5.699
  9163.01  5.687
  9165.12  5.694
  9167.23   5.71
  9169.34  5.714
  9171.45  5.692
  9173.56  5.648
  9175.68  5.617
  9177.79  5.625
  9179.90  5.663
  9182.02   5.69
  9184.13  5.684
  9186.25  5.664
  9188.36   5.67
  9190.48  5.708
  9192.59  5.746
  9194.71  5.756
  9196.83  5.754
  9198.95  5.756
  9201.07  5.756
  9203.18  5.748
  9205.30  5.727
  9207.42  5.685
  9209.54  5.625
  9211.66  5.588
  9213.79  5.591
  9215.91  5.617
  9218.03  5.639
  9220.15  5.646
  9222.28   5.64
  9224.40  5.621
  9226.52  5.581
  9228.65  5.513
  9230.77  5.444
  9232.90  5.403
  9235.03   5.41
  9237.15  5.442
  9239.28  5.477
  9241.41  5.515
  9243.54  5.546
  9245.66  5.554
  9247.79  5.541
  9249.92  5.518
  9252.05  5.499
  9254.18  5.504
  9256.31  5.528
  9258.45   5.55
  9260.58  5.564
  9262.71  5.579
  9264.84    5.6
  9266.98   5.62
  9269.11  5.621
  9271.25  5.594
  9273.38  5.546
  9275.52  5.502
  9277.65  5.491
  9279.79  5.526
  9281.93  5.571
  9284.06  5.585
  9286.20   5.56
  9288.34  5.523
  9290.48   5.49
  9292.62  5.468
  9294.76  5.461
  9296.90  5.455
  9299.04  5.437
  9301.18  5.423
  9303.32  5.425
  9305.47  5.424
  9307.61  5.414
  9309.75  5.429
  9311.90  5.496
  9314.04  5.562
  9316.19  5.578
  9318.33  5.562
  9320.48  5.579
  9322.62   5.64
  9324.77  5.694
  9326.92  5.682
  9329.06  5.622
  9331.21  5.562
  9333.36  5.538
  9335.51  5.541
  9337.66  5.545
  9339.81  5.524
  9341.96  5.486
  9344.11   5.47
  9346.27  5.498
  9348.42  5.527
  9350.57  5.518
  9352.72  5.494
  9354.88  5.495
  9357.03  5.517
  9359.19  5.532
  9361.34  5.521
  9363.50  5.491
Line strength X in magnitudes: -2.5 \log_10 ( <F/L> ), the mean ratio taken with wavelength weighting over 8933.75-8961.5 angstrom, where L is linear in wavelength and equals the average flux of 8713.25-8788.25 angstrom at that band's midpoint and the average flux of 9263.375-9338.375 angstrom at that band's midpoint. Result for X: 0.01 mag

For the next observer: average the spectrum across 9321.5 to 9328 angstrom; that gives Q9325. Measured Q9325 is 5.68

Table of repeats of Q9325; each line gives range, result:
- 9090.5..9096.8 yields 5.43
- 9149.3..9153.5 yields 5.62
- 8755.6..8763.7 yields 5.15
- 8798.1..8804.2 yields 5.2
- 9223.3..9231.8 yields 5.55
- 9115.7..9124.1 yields 5.6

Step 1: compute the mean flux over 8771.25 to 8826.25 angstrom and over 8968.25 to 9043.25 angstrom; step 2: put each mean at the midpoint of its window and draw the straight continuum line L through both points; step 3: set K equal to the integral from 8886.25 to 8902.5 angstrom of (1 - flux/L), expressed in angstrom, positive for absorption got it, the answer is 0.6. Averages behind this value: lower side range 5.23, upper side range 5.29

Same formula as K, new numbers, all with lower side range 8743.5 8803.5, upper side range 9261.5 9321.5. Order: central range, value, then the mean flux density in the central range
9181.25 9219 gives -1.58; 5.69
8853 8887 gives 1.51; 5.02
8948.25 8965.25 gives 0.34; 5.2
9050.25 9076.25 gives -0.26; 5.43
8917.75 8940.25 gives 0.25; 5.23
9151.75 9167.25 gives -0.74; 5.69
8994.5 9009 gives 0.06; 5.31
